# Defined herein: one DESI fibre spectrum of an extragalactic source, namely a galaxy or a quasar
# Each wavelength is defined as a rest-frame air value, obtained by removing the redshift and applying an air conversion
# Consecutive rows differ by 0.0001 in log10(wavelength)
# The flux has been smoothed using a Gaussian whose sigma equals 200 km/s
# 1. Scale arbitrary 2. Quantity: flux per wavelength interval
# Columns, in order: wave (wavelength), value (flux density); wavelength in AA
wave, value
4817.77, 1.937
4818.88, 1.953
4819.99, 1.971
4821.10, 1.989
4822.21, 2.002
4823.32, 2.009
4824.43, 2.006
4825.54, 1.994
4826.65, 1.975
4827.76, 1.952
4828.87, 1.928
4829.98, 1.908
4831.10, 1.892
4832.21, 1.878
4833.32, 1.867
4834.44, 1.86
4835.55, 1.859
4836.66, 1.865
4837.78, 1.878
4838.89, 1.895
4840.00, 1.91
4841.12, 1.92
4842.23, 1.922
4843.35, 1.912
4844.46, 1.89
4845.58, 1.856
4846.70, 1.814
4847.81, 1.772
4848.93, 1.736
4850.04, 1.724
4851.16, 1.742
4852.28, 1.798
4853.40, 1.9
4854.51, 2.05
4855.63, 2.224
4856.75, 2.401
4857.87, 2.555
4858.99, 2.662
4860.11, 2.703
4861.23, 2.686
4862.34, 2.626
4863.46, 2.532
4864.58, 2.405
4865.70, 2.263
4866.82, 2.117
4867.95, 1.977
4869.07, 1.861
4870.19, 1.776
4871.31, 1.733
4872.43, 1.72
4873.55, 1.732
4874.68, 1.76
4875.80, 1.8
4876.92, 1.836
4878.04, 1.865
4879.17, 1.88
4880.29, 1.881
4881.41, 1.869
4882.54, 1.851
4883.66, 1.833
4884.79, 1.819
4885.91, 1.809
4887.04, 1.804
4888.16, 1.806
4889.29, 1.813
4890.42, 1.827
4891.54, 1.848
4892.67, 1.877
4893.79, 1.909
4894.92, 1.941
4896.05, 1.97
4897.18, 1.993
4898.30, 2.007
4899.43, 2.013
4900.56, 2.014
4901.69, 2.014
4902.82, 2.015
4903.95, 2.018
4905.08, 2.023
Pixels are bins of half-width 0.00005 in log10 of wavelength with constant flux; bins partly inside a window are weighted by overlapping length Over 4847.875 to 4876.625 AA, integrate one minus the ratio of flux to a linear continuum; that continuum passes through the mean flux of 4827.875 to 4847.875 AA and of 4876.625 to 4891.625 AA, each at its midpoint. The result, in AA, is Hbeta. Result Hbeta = -3.6 AA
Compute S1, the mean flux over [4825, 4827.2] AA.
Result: 1.99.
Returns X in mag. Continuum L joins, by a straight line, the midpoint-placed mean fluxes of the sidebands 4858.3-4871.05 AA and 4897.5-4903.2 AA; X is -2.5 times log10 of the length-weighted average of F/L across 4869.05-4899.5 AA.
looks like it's 0.16 mag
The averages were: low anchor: 2.32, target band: 1.85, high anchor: 2.01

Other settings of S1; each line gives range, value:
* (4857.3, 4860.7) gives 2.64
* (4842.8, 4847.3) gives 1.87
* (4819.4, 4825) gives 2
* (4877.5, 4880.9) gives 1.88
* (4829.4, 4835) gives 1.88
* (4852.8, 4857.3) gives 2.14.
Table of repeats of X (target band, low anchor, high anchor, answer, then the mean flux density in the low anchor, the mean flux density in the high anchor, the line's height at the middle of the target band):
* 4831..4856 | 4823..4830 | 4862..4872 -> 0.090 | 1.97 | 2.13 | 2.04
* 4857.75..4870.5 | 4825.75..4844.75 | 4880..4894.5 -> -0.248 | 1.9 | 1.84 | 1.87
